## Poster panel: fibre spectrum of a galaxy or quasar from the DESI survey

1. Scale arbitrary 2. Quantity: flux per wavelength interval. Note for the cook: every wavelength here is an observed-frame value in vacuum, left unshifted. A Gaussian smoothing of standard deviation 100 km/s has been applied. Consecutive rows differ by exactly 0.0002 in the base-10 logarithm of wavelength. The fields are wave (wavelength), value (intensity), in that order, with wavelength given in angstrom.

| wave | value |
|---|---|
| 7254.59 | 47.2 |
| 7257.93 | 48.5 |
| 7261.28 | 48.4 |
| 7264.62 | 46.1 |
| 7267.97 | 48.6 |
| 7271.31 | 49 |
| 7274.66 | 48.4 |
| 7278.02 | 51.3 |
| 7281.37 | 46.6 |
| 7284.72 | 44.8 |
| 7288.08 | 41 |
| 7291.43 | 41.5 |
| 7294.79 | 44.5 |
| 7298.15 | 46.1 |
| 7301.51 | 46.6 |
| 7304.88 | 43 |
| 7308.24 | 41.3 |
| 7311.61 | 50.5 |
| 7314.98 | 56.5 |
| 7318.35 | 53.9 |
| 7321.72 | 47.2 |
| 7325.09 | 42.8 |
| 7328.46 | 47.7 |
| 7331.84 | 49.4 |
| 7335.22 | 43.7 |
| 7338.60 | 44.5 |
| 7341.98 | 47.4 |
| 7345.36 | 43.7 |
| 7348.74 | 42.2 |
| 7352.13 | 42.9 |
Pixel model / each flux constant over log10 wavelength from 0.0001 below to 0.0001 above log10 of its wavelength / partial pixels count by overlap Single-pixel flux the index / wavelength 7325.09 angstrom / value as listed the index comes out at 42.8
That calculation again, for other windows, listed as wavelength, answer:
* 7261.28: 48.4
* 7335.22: 43.7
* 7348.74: 42.2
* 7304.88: 43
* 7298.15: 46.1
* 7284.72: 44.8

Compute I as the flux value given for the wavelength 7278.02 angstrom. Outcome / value 51.3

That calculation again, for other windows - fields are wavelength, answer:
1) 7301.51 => 46.6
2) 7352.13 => 42.9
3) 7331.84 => 49.4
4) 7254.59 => 47.2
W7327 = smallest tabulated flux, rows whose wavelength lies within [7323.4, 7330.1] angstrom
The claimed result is 42.8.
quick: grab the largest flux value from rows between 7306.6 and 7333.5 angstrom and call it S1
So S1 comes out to 56.5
